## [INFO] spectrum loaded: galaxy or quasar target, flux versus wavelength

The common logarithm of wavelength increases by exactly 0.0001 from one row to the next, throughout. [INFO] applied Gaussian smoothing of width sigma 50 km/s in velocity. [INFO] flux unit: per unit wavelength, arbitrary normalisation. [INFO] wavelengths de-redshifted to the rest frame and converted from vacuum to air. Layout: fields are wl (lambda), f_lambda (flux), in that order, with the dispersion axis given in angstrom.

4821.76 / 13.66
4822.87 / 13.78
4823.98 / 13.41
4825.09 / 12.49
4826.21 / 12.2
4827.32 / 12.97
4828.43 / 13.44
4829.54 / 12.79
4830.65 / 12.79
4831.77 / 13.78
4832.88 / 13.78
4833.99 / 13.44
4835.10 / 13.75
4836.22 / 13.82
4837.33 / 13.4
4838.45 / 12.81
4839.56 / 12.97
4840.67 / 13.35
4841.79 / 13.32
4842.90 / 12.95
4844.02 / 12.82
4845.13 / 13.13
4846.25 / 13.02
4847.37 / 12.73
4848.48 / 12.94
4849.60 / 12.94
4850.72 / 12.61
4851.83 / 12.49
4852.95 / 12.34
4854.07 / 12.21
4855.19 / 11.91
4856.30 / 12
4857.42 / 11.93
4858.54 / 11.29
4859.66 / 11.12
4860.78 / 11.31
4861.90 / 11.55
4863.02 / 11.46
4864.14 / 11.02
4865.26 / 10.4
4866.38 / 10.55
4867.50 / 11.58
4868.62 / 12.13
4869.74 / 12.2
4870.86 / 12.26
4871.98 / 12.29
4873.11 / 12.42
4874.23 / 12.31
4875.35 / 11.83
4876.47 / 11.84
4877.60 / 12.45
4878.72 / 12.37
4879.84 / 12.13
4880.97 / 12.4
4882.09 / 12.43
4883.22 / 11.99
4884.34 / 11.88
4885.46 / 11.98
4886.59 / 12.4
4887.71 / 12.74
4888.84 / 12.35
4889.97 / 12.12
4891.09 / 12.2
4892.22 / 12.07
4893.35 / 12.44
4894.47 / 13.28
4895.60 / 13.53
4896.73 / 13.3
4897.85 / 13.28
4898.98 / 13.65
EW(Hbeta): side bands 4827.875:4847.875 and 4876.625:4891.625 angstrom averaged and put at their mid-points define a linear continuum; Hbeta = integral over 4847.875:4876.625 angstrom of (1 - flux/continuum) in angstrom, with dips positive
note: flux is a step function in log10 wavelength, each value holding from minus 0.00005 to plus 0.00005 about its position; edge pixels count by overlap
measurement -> 1.9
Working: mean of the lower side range 13.2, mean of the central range 11.9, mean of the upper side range 12.3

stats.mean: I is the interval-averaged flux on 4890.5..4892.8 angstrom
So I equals 12.1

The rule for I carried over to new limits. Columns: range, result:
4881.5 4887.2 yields 12.2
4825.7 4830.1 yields 12.9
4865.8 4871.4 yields 11.7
